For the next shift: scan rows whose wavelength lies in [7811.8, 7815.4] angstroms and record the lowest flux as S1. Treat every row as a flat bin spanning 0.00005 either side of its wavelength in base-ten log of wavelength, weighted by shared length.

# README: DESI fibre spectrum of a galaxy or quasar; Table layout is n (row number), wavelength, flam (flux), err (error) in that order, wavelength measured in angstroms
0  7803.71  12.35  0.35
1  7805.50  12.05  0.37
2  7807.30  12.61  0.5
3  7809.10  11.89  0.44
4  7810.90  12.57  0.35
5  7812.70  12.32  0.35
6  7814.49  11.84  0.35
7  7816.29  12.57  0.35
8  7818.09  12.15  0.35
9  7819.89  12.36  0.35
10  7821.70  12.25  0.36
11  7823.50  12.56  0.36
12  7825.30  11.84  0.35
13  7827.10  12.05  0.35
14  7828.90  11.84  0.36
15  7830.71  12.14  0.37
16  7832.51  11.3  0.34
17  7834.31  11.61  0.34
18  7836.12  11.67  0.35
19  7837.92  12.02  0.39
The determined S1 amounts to 11.84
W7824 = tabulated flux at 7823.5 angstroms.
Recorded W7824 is 12.56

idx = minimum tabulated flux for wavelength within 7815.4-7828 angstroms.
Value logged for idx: 11.84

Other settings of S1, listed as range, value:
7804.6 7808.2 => 12.05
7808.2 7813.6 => 11.89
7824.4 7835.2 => 11.3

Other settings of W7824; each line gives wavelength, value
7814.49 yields 11.84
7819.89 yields 12.36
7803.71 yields 12.35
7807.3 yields 12.61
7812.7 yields 12.32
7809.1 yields 11.89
